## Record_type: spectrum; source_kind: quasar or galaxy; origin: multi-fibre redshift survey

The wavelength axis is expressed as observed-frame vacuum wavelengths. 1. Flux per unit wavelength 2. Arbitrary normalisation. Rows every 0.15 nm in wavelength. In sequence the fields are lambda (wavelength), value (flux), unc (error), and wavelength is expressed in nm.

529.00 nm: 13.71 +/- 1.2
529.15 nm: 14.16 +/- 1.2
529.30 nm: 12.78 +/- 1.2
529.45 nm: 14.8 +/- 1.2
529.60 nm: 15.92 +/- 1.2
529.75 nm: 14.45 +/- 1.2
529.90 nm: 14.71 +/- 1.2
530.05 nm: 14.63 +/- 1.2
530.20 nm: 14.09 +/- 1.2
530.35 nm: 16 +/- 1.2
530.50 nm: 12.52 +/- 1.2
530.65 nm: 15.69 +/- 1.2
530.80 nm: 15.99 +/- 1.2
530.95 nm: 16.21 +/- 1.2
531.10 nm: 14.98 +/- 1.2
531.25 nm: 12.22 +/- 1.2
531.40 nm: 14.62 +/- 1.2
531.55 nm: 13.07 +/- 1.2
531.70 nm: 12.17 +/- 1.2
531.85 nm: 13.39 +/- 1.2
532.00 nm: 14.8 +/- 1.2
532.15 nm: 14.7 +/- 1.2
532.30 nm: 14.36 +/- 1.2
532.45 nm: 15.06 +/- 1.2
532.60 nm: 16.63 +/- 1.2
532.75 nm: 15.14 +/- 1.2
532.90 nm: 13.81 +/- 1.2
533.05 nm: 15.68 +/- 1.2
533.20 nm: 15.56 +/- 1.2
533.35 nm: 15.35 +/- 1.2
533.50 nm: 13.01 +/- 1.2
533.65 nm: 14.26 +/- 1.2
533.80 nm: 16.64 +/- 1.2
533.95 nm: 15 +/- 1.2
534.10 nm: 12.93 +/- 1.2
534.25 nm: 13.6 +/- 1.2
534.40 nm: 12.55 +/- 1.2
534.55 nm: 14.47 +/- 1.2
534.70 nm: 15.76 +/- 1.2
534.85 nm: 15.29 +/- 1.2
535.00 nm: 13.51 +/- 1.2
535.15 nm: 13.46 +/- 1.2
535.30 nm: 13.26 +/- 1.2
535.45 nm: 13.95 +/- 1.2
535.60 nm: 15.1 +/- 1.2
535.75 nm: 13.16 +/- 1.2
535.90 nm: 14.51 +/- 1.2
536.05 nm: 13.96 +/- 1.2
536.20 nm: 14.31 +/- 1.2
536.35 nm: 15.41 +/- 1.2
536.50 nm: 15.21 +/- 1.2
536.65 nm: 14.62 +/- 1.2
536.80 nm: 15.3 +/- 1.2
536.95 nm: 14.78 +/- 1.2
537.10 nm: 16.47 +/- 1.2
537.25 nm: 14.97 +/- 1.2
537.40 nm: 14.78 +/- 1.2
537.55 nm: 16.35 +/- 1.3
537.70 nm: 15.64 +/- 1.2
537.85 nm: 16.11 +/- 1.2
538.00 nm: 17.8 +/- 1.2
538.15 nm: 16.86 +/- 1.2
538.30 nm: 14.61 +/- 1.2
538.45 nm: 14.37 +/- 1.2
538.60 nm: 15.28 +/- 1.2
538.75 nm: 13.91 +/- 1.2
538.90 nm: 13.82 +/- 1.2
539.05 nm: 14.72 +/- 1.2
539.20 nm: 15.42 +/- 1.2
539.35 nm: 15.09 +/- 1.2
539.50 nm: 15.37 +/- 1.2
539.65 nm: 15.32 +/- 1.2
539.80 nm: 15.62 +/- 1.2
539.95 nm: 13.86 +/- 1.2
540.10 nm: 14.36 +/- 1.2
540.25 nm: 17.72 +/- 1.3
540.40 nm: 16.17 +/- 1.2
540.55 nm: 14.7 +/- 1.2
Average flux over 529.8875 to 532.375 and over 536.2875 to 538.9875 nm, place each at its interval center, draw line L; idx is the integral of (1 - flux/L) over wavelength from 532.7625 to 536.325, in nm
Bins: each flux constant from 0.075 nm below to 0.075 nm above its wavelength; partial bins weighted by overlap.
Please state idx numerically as 0.13 nm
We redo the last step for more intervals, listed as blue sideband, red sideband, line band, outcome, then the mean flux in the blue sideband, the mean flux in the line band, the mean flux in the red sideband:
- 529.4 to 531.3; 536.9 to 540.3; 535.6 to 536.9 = 0.051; 14.8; 14.6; 15.3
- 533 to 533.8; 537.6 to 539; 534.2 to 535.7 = 0.097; 14.9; 14.1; 15.4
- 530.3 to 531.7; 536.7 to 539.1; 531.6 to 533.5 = 0.002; 14.4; 14.6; 15.4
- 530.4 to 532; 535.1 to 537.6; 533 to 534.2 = -0.031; 14.1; 14.8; 14.7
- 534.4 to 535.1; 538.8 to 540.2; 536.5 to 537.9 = -0.071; 14.5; 15.4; 14.9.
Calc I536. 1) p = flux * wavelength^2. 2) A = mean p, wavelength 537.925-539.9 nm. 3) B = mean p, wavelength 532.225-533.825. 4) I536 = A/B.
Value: 1.04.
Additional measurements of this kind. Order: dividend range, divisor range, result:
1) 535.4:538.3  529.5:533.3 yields 1.06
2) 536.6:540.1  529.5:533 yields 1.07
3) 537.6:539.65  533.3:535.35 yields 1.09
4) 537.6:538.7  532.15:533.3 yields 1.06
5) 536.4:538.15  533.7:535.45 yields 1.12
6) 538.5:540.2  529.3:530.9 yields 1.04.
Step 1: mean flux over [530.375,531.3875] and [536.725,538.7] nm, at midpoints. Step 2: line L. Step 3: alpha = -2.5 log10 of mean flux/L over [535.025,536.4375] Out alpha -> 0.09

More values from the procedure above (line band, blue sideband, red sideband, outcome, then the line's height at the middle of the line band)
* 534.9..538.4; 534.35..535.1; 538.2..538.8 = -0.03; 14.5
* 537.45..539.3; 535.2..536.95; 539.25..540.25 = -0.04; 14.9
